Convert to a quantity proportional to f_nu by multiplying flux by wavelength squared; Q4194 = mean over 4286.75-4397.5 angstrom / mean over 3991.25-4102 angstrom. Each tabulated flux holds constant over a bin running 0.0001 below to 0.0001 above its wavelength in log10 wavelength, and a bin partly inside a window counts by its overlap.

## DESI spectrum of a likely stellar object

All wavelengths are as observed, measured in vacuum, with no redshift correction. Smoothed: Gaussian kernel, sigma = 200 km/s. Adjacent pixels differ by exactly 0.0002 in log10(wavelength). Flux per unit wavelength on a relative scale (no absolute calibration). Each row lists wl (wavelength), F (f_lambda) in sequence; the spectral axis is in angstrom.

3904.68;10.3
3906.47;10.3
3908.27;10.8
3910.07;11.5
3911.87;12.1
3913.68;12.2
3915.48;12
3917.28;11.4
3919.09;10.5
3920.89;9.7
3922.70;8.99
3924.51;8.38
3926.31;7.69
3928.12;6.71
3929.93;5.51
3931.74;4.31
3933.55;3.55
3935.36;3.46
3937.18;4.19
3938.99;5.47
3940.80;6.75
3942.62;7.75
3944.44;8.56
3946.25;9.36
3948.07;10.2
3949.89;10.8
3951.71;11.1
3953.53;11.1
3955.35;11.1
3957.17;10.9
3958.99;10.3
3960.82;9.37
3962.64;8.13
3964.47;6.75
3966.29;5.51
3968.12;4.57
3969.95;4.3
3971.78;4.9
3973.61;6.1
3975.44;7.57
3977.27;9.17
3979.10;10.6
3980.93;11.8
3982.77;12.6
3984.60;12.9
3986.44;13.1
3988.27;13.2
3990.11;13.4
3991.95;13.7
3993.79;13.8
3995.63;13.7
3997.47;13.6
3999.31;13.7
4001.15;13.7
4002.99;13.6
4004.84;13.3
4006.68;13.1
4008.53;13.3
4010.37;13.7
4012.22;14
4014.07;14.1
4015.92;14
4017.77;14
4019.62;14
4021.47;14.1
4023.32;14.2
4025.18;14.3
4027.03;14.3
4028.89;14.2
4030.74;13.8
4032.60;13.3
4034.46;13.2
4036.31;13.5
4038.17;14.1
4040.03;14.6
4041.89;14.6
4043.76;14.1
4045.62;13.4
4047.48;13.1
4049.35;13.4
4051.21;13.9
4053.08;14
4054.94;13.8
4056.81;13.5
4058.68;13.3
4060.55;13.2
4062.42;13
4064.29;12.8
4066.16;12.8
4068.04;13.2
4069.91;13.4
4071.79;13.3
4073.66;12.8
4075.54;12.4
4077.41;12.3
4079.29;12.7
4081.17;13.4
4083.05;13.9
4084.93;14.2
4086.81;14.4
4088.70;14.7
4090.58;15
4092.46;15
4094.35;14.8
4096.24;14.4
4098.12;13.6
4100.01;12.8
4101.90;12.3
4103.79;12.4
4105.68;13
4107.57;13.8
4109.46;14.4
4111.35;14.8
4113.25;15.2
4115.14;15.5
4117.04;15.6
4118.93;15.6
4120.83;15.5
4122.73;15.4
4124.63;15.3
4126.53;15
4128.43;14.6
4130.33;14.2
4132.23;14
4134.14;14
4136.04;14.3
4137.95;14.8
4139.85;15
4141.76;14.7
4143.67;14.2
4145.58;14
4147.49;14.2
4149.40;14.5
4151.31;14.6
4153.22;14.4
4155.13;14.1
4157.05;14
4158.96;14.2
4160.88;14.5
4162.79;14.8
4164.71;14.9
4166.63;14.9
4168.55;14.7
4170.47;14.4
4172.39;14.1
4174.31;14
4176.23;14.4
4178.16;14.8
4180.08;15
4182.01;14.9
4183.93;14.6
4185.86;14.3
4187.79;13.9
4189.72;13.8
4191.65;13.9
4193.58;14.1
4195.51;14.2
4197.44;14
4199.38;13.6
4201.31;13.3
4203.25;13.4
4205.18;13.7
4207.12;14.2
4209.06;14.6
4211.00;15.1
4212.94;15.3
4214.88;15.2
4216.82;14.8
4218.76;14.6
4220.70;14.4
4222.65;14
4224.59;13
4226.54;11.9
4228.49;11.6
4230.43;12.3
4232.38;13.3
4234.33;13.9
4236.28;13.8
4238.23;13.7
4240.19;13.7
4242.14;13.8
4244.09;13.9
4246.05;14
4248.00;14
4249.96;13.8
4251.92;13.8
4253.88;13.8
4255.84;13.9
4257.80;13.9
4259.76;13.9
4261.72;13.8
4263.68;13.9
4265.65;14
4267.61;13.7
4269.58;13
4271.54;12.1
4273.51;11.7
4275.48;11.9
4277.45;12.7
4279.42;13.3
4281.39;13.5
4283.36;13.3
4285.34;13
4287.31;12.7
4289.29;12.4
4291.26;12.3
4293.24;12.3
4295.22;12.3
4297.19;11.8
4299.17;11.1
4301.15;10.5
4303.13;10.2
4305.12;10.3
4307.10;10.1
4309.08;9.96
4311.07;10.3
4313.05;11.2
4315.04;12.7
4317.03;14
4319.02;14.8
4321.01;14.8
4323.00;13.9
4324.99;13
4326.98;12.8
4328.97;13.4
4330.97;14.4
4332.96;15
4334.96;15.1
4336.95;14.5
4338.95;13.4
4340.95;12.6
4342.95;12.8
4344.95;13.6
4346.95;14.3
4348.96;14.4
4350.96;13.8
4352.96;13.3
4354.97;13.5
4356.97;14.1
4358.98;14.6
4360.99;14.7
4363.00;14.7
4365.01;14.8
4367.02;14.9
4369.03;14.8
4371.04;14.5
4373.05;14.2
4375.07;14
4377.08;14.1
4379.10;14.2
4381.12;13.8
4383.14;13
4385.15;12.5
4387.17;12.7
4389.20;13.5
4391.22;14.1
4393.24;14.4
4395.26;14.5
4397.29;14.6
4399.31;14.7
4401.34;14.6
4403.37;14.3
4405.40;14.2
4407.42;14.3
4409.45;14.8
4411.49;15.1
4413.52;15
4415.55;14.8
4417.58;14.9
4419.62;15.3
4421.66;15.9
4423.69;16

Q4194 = 1.12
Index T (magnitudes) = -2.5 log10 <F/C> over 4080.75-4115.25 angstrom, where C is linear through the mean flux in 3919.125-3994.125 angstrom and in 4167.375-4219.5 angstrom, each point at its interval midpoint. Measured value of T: -0.167 mag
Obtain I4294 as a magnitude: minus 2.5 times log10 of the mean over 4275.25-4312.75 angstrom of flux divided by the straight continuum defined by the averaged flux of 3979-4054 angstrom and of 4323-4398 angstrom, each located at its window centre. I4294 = 0.18 mag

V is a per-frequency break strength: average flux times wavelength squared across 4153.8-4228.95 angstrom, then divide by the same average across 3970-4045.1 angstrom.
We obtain 1.2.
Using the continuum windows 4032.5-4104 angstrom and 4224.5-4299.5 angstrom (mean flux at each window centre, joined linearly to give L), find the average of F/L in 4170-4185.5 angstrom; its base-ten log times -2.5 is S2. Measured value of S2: -0.09 mag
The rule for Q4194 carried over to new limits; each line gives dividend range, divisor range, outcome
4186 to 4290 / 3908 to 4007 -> 1.61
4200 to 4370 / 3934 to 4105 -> 1.26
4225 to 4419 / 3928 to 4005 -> 1.70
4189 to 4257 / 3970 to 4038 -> 1.21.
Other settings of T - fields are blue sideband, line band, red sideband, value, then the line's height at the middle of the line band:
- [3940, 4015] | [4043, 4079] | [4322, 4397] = -0.16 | 11.4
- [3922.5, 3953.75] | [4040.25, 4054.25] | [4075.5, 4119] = -0.16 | 11.9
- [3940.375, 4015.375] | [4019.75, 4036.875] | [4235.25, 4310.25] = -0.24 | 11.1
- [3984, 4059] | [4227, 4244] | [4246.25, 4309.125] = -0.04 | 12.8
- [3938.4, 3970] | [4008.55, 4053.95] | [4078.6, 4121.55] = -0.20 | 11.6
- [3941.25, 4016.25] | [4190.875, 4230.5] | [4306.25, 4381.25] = -0.10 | 12.6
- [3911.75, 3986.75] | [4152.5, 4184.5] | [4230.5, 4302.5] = -0.24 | 11.7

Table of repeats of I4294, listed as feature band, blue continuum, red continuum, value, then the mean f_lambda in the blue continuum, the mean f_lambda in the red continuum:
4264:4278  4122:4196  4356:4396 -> 0.12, 14.5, 14.1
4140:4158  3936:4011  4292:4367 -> -0.23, 10.2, 13.1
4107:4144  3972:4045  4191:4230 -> -0.10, 13.1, 13.9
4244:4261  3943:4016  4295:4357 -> -0.12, 10.9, 12.9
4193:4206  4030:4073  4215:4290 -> -0.02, 13.5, 13.4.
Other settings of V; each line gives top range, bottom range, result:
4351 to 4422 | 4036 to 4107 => 1.23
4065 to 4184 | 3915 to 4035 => 1.45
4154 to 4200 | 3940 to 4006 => 1.53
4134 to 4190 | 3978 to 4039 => 1.15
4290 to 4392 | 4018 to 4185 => 1.05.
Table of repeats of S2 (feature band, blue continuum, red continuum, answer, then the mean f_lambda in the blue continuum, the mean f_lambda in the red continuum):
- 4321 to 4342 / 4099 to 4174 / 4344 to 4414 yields 0.029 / 14.4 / 14.2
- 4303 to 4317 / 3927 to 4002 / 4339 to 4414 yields 0.213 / 9.21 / 14.1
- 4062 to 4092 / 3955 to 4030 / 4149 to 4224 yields -0.049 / 11.6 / 14.4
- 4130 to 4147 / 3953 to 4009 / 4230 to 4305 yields -0.197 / 10.7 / 13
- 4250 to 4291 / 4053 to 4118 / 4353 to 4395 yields 0.057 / 13.7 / 14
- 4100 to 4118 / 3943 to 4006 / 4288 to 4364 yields -0.223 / 10.5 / 13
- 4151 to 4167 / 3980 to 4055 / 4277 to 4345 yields -0.101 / 13.7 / 12.7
